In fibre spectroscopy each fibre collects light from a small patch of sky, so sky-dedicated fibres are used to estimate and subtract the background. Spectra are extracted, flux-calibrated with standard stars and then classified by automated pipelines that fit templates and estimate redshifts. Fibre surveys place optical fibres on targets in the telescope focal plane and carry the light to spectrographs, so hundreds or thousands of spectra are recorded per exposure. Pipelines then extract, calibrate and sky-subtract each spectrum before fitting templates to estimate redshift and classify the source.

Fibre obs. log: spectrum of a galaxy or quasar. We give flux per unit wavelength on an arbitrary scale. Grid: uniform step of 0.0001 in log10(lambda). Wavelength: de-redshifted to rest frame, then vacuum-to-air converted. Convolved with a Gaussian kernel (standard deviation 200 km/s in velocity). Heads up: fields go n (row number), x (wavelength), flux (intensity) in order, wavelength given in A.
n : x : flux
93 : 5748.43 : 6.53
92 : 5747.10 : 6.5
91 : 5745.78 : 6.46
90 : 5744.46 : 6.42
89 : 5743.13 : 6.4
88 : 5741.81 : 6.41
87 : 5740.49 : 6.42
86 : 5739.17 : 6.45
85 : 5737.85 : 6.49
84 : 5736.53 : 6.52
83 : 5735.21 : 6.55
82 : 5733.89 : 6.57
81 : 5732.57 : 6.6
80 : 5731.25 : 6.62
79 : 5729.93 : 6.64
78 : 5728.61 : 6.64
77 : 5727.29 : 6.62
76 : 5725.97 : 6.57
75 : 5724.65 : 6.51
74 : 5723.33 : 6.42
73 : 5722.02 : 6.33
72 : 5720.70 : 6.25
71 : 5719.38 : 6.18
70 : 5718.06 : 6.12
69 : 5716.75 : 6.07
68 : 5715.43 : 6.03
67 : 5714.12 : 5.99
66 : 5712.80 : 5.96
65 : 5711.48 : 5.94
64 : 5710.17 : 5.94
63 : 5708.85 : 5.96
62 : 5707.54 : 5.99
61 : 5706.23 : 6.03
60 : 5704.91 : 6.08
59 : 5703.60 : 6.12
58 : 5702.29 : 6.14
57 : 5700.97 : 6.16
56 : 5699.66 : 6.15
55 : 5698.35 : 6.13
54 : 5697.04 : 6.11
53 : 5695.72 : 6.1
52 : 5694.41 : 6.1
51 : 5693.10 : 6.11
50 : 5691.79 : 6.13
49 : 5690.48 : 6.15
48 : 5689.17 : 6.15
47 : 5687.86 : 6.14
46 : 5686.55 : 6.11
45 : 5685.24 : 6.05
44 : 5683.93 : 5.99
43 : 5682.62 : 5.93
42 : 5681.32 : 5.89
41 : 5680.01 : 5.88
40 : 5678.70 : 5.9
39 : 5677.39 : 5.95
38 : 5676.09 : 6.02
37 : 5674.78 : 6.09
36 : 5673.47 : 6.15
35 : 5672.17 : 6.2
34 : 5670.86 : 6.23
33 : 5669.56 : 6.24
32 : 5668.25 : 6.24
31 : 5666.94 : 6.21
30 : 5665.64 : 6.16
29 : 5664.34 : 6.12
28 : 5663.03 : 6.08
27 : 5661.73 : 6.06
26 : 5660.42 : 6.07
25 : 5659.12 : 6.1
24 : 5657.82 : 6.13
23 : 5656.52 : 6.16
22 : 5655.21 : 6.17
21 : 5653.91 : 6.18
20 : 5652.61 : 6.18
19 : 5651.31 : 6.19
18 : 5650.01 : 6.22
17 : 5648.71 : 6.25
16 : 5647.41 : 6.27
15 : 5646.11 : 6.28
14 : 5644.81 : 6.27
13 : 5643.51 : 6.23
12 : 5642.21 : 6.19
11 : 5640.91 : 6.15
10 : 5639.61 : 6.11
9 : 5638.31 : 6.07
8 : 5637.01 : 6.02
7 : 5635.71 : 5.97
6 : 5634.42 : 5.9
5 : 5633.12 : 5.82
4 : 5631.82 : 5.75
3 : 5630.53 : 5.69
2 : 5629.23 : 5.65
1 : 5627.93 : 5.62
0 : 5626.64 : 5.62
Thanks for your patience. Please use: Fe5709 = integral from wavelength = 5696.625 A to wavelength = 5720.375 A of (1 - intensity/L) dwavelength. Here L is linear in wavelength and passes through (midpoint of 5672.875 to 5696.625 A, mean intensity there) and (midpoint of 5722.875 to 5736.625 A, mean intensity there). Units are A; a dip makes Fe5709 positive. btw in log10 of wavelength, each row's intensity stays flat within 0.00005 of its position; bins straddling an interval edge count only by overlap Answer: 1.0 A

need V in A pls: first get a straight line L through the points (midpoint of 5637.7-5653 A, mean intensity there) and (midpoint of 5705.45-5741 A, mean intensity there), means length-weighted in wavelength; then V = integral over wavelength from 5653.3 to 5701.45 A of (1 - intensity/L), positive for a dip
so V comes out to 1.1 A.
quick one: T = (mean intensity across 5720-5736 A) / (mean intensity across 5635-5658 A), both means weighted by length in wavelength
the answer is 1.1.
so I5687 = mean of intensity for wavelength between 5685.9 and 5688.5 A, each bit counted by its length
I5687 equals 6.12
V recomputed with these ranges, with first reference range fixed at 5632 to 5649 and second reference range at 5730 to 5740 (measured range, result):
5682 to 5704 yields 0.9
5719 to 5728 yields 0.1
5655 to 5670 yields 0.2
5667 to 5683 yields 0.5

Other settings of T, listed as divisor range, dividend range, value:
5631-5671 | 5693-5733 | 1.01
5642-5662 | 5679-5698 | 0.98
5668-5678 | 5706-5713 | 0.97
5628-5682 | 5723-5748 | 1.07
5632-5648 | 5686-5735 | 1.02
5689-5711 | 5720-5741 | 1.07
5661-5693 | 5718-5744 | 1.06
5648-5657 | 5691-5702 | 0.99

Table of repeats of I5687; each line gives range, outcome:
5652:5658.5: 6.17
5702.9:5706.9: 6.08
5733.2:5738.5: 6.54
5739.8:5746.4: 6.42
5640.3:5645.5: 6.21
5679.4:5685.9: 5.95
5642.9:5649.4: 6.26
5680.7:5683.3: 5.93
